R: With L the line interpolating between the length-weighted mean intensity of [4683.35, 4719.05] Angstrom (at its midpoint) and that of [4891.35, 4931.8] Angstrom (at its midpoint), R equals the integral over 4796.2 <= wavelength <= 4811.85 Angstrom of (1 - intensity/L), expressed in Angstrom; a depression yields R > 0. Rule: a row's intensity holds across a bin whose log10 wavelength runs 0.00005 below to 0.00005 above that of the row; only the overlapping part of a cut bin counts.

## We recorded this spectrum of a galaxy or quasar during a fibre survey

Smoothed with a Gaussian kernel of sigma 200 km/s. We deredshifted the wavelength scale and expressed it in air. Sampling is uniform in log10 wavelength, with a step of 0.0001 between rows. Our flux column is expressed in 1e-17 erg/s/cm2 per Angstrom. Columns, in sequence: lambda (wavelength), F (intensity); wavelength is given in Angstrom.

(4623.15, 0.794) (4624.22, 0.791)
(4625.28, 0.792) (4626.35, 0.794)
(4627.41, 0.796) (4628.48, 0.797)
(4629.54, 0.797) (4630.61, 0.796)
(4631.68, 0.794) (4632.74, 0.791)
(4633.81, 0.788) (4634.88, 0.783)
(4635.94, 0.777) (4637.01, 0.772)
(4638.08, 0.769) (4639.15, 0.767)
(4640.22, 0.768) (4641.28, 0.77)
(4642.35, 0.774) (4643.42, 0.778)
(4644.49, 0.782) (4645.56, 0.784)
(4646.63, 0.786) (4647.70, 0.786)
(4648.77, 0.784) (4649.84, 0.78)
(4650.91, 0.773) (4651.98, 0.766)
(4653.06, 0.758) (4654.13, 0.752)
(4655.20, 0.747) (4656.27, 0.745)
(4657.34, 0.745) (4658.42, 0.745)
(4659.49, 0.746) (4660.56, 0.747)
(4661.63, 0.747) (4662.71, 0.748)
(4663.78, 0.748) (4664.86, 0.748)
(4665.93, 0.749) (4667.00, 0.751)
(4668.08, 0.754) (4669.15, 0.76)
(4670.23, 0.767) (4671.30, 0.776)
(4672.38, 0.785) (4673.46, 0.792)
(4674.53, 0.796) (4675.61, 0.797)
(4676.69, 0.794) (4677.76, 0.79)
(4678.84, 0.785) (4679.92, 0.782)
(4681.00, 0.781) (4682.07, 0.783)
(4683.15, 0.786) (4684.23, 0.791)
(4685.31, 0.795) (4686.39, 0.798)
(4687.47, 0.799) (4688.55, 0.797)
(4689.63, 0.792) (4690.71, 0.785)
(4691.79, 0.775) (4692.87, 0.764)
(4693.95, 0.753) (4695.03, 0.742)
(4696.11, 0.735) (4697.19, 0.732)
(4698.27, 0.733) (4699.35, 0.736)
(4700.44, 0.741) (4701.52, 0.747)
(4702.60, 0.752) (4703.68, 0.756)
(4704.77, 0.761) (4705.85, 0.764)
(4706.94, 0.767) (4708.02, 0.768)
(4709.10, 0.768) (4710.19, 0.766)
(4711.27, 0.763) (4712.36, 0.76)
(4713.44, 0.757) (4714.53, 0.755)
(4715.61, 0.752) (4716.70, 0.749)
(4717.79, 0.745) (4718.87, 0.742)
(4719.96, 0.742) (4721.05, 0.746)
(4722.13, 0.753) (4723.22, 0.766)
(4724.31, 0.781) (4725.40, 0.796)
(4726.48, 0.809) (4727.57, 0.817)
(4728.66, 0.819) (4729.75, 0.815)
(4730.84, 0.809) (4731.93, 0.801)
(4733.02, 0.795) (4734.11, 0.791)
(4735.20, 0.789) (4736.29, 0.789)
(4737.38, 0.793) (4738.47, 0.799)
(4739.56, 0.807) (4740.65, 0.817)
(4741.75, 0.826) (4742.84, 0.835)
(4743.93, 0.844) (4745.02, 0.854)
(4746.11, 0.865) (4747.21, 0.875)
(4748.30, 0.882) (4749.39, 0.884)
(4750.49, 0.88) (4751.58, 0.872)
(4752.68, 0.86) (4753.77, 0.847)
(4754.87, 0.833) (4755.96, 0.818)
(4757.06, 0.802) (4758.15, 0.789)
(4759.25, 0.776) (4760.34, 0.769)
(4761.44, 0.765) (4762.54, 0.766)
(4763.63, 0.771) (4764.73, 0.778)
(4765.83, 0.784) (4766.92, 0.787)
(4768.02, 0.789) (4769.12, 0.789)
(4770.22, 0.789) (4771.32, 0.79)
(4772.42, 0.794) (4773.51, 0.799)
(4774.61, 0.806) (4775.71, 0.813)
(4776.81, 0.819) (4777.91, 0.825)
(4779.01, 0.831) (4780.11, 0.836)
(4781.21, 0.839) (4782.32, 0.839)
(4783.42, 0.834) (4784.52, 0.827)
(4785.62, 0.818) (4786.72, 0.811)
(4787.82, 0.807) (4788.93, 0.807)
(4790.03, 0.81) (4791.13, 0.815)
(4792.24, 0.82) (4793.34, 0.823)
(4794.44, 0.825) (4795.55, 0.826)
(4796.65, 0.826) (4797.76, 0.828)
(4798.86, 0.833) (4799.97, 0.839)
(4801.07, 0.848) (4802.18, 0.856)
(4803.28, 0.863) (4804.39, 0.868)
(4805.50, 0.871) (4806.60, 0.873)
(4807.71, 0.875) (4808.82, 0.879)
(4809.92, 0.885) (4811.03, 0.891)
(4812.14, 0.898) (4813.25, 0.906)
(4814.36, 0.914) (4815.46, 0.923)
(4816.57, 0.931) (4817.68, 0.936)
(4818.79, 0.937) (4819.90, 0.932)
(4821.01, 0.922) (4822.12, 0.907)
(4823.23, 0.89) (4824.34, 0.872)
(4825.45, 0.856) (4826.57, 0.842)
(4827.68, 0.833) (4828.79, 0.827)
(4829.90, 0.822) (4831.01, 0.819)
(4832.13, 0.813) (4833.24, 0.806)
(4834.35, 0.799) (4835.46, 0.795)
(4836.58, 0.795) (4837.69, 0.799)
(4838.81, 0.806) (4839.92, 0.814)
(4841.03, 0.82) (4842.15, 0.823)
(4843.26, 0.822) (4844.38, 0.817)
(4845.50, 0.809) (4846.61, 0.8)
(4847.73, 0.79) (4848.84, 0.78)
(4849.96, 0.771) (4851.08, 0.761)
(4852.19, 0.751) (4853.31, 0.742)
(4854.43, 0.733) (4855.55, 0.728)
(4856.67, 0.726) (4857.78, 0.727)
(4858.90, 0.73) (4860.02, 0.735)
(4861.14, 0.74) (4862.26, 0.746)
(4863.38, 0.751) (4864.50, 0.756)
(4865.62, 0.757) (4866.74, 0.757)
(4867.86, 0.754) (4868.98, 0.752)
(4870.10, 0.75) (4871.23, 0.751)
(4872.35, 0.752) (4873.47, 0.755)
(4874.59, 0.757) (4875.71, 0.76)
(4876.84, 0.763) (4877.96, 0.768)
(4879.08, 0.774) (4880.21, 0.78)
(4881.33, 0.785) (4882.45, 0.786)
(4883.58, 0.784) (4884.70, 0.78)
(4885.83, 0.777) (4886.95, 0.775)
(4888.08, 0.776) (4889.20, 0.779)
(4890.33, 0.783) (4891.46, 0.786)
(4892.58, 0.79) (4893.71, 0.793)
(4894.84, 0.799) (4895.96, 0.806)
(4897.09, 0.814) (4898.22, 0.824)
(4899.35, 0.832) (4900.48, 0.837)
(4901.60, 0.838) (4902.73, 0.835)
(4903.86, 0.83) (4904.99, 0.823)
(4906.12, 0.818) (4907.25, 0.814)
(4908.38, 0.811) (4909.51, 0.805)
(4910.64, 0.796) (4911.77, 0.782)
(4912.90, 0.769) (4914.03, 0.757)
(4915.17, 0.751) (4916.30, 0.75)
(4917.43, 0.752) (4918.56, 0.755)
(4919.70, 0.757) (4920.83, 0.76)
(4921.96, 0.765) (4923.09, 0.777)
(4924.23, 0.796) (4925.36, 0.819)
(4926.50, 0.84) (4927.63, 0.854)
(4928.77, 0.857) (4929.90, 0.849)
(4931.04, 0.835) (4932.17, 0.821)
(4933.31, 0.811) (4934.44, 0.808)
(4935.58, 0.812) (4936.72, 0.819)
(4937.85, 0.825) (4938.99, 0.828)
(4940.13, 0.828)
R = -1.6 Angstrom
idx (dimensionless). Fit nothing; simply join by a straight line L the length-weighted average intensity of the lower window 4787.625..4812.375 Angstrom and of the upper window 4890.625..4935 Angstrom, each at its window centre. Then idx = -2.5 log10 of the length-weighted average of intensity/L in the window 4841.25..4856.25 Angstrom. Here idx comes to 0.07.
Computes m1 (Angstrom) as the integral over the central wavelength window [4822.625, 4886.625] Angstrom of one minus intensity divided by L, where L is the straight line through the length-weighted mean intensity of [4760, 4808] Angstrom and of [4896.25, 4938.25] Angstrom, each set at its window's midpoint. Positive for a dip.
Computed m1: 2.3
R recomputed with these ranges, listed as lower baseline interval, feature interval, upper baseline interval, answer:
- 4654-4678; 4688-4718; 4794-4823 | 1.3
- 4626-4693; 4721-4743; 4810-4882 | -0.3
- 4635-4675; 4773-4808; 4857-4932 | -2.5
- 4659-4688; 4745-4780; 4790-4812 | 0.5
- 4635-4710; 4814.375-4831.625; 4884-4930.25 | -2.1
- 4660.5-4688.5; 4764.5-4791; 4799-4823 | 1.7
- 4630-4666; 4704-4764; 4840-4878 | -2.5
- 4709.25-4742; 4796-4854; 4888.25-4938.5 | -3.8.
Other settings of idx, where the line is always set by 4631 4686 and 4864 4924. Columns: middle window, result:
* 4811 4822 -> -0.181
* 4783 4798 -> -0.057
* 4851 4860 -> 0.063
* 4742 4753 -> -0.117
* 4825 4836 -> -0.057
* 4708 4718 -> 0.023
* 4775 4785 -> -0.069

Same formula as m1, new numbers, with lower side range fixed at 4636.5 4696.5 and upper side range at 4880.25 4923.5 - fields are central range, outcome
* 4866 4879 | 0.52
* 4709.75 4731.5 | 0.09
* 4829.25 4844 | -0.47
